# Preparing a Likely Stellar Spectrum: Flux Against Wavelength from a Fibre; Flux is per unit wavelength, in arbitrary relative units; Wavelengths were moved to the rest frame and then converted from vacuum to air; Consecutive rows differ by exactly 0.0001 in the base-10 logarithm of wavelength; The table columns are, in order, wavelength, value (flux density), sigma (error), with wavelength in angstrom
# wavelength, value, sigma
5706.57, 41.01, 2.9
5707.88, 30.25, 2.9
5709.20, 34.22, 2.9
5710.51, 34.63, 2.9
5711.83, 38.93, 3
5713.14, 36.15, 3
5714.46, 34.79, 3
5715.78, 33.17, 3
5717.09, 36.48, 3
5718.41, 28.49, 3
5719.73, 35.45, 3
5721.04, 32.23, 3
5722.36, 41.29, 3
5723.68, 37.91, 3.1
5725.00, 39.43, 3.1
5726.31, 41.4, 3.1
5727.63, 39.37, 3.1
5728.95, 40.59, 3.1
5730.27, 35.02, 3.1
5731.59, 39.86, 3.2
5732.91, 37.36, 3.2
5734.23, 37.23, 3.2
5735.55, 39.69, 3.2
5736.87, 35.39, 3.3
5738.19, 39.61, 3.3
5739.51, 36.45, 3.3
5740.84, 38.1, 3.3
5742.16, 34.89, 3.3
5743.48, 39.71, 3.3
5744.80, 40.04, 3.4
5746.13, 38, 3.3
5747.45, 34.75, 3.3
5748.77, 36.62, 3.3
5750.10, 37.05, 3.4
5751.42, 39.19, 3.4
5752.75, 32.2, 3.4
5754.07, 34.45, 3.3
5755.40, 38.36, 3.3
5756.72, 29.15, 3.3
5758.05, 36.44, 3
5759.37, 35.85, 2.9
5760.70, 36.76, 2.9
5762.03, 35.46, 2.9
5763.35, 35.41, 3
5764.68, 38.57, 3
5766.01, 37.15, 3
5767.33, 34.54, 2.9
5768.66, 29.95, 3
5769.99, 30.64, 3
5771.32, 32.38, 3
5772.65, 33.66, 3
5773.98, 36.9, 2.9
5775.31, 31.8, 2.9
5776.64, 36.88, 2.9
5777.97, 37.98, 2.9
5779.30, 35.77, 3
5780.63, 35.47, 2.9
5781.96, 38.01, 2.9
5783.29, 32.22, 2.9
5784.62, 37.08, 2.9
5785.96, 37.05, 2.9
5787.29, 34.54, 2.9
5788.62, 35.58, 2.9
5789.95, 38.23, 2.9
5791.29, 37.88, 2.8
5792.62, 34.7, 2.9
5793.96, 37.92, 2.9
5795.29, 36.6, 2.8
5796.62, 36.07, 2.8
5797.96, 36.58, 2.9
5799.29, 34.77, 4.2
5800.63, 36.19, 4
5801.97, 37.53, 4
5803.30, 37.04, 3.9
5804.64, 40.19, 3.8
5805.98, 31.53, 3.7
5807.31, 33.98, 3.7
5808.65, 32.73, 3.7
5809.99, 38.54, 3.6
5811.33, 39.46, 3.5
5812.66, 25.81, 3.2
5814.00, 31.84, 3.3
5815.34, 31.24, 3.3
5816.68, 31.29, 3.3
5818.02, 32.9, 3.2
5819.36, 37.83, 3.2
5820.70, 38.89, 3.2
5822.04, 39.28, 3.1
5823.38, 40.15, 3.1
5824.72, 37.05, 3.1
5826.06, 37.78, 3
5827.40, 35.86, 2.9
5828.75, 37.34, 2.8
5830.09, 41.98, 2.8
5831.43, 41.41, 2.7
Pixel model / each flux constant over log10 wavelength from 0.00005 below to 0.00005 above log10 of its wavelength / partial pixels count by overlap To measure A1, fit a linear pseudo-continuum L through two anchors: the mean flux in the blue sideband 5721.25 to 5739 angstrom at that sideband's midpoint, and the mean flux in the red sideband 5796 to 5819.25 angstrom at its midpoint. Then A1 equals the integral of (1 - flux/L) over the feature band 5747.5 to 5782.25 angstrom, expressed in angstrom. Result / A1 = 1.5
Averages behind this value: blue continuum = 38.6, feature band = 35.2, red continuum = 34.6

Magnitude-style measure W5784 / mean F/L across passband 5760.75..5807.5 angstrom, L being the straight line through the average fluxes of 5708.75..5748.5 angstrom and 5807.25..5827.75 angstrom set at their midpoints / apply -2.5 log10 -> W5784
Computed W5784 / 0.01 mag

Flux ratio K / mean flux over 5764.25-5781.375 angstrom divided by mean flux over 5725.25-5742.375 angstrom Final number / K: 0.91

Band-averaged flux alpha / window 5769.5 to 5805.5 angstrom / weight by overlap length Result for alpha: 35.9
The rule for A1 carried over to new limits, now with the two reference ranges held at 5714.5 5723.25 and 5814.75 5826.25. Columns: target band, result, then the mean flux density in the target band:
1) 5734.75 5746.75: -1.0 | 38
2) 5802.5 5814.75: 0.5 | 34.6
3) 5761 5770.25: 0.2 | 34.8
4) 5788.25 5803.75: -0.3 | 36.6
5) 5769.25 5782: 0.3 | 34.8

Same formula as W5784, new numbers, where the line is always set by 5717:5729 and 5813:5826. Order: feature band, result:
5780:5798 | -0.008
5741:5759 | 0.012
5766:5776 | 0.099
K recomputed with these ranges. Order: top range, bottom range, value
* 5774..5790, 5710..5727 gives 0.99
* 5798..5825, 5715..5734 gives 0.96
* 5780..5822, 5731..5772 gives 0.98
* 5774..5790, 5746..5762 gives 1.01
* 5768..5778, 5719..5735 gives 0.88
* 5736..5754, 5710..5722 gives 1.07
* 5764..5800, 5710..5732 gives 0.97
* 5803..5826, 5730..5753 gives 0.94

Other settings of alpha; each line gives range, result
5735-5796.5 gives 36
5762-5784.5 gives 34.9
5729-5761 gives 36.8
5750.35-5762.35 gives 35.4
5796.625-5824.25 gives 35.4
